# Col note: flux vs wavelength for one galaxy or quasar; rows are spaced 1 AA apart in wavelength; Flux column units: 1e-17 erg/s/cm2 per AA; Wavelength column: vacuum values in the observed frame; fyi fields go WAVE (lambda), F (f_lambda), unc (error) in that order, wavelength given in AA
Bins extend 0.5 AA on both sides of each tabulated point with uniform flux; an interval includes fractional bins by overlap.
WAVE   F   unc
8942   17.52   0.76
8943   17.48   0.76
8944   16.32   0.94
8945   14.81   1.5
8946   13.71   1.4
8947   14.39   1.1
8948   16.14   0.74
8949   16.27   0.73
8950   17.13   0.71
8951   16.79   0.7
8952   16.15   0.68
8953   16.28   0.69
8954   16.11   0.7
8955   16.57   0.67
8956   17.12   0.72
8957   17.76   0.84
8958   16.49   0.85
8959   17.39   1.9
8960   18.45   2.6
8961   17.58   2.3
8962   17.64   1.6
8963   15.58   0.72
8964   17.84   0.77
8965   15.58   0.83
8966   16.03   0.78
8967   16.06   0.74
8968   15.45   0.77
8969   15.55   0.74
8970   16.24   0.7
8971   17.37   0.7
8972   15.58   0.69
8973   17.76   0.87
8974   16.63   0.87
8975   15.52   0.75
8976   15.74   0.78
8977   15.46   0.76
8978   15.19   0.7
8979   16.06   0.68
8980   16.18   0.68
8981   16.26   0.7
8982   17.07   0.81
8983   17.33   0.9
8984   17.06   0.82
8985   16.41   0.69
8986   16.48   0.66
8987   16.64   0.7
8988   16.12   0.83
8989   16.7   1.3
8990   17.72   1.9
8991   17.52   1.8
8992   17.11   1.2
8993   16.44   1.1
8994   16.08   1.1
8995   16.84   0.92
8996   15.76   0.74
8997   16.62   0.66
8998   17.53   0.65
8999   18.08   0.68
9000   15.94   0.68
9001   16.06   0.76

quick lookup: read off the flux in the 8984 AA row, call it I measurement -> 17.06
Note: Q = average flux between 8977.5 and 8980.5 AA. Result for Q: 15.8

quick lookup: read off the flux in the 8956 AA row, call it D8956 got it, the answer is 17.12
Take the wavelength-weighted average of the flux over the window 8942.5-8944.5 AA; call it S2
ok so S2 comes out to 16.9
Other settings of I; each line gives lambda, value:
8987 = 16.64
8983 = 17.33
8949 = 16.27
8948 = 16.14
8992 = 17.11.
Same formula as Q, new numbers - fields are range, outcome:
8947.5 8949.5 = 16.2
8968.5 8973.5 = 16.5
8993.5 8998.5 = 16.6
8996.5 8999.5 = 17.4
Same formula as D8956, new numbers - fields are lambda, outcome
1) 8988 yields 16.12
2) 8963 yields 15.58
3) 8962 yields 17.64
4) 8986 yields 16.48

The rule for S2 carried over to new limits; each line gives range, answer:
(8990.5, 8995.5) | 16.8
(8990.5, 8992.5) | 17.3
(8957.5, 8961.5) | 17.5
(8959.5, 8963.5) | 17.3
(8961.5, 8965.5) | 16.7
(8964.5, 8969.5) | 15.7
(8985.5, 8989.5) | 16.5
